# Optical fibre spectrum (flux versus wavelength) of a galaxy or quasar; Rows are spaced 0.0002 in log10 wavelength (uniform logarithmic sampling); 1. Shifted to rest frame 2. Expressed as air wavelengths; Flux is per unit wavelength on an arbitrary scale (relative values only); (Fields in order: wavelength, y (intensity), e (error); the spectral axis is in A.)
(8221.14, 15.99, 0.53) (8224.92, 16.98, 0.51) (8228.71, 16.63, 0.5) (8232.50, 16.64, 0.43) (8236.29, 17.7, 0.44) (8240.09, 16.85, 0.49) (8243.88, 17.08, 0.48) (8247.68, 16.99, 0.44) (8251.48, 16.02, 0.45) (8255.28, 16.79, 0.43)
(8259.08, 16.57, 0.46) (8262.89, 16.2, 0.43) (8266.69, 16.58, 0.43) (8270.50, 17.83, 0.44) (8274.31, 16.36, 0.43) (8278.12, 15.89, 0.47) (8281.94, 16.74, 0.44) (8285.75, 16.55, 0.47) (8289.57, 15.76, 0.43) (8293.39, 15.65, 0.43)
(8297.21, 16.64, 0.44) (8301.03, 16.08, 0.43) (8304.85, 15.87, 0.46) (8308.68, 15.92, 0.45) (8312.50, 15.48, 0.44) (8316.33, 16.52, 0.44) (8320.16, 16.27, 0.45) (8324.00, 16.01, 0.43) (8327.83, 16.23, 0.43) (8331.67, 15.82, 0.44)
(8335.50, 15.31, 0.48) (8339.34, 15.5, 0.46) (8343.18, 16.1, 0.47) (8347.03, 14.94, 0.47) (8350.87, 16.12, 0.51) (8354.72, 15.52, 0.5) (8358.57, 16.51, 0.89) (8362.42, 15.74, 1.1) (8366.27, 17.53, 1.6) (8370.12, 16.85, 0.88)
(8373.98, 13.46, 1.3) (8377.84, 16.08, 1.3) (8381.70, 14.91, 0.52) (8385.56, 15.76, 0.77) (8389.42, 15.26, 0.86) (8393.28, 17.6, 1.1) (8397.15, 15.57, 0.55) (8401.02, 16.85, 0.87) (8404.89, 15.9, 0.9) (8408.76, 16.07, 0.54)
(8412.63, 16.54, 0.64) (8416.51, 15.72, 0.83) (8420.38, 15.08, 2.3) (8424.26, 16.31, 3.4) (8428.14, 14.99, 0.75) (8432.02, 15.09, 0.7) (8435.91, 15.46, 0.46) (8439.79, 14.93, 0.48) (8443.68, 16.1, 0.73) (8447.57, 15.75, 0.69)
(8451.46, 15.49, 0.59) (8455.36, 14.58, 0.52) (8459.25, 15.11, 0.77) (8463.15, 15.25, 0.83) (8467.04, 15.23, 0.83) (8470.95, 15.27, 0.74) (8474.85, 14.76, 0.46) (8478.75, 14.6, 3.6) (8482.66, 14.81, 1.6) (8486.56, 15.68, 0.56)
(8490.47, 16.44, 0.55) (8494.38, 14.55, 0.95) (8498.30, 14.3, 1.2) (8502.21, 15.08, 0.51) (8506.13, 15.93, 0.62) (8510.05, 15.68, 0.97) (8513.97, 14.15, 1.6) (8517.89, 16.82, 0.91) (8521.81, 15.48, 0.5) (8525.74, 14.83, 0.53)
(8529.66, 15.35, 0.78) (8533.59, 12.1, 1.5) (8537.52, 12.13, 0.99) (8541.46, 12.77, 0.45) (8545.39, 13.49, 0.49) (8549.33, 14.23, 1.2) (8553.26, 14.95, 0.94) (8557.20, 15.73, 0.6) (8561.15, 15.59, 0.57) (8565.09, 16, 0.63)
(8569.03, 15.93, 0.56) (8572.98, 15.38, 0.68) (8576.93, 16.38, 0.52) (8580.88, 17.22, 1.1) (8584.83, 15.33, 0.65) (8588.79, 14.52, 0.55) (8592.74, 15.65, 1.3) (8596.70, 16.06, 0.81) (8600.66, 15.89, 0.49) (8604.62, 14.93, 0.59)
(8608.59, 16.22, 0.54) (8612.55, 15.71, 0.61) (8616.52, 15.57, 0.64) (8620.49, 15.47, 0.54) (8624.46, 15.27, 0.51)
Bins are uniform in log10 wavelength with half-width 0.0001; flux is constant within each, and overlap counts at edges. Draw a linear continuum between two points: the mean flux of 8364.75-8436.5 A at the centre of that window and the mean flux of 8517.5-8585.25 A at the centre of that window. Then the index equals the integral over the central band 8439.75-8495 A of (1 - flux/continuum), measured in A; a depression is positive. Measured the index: 0.6 A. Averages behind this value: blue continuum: 15.8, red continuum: 14.9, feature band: 15.3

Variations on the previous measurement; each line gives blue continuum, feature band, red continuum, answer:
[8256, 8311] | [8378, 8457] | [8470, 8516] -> -0.82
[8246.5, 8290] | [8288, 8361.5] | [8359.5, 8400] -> 1.43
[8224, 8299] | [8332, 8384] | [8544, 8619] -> 1.75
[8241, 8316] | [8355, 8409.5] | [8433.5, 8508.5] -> -0.81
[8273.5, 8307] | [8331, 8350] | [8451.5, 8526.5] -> 0.44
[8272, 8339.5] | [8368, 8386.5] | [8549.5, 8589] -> 0.63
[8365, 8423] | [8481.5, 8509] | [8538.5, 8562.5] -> -0.71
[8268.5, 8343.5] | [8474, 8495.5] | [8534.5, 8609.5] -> 0.37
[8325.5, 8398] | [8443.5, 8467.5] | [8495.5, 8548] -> -0.44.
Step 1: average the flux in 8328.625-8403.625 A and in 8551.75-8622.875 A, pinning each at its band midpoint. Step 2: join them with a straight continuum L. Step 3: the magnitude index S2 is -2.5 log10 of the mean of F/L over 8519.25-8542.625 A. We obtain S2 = 0.136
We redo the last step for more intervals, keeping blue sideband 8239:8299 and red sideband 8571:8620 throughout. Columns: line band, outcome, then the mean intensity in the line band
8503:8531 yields 0.03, 15.5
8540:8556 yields 0.13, 14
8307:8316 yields 0.04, 15.8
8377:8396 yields 0.02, 15.9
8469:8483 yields 0.08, 14.9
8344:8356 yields 0.05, 15.6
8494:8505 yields 0.09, 14.7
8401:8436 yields 0.03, 15.8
